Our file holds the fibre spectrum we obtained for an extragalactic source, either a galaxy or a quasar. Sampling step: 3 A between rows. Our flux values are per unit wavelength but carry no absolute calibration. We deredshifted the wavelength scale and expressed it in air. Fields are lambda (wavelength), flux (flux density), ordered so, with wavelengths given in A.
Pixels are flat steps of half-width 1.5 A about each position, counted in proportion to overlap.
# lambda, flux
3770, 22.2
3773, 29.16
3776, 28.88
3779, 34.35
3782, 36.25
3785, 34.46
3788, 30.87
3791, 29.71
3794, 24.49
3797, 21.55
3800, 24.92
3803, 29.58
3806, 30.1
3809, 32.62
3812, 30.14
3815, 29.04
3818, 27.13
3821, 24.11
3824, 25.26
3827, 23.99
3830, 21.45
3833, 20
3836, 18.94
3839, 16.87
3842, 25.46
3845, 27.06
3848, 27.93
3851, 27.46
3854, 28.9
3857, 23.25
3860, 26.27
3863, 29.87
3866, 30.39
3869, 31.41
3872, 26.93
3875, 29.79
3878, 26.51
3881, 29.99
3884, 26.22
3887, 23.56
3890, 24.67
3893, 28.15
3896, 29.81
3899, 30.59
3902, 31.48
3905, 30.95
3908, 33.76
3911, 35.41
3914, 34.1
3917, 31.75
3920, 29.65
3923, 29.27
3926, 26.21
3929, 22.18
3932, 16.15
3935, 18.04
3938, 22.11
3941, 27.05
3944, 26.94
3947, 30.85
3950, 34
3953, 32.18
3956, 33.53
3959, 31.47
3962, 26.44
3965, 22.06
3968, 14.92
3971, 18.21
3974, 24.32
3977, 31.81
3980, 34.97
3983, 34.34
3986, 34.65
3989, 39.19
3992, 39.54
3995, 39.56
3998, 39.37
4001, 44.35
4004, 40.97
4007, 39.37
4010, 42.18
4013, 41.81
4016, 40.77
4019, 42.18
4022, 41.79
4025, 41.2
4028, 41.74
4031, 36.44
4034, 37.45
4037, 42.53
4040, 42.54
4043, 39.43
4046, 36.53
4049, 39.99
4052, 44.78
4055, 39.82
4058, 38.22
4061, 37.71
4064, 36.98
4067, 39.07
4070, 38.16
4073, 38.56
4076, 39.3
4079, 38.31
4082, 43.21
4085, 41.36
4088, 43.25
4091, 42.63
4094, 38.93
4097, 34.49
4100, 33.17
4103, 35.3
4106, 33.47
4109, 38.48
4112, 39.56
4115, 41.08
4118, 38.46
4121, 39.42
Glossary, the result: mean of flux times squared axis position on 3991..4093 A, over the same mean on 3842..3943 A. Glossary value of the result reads 1.6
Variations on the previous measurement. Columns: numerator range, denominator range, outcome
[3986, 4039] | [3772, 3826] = 1.56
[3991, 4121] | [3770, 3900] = 1.62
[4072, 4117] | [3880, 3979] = 1.53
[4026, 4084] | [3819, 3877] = 1.72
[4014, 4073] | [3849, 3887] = 1.56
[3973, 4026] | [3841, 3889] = 1.50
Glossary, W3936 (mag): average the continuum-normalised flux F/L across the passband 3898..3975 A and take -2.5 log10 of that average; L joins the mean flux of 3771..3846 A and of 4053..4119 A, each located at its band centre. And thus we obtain 0.176 mag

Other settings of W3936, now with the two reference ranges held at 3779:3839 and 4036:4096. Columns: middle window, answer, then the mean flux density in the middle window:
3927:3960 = 0.26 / 26.7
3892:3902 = 0.06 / 29.9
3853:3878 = 0.06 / 28.2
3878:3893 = 0.17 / 26.4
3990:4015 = -0.11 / 40.9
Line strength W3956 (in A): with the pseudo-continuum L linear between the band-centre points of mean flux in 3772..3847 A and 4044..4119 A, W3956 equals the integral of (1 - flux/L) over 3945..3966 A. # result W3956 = 2.0 A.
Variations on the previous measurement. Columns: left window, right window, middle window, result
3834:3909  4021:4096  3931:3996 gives 9.52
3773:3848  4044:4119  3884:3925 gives 1.46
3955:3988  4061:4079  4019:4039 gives -3.76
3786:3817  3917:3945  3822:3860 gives 4.48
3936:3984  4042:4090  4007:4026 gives -4.14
